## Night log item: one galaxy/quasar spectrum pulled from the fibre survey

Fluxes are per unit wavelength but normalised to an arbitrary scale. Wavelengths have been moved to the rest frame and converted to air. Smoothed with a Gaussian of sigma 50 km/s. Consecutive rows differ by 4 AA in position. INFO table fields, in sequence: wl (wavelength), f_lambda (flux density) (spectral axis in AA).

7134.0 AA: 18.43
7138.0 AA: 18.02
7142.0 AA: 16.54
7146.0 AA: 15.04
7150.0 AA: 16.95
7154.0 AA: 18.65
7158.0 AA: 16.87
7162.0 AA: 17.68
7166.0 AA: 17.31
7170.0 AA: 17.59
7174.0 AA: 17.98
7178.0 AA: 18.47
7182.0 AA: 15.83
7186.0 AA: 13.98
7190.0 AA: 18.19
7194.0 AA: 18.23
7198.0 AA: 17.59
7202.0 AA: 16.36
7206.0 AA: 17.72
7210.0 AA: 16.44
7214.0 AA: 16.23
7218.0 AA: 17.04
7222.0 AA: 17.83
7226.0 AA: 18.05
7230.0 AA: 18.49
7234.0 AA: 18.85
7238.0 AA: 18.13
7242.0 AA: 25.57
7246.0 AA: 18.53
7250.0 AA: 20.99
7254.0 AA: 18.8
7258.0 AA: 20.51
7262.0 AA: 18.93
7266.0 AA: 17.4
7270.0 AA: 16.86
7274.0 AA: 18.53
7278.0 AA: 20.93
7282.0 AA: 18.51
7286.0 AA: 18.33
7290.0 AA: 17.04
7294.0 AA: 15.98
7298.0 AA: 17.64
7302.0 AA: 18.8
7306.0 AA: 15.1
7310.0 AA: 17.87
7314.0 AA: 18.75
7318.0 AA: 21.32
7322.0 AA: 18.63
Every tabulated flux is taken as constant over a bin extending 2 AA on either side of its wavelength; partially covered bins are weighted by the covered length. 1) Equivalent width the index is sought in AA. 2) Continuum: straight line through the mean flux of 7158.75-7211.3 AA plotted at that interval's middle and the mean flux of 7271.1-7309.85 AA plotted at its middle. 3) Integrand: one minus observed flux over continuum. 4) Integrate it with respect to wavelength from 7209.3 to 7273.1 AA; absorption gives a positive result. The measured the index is -4.2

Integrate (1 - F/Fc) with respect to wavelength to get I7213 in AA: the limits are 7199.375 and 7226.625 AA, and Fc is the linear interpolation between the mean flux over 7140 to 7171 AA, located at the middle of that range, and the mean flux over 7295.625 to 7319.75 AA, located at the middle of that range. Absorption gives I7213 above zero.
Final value 0.7 AA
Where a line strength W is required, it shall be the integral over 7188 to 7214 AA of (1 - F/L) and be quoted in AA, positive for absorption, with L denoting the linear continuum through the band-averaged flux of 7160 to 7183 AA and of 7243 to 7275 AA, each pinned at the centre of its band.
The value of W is 1.0 AA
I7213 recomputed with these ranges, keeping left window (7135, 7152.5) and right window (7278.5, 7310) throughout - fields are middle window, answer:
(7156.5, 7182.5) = -0.87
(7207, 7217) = 0.35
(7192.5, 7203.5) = -0.22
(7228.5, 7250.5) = -3.56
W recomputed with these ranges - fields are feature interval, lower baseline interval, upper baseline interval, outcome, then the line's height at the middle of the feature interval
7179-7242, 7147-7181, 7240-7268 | 4.5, 18.9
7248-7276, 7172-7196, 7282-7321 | -1.9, 17.7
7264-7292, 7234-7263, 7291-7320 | 1.1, 19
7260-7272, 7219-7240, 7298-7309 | 0.0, 17.7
